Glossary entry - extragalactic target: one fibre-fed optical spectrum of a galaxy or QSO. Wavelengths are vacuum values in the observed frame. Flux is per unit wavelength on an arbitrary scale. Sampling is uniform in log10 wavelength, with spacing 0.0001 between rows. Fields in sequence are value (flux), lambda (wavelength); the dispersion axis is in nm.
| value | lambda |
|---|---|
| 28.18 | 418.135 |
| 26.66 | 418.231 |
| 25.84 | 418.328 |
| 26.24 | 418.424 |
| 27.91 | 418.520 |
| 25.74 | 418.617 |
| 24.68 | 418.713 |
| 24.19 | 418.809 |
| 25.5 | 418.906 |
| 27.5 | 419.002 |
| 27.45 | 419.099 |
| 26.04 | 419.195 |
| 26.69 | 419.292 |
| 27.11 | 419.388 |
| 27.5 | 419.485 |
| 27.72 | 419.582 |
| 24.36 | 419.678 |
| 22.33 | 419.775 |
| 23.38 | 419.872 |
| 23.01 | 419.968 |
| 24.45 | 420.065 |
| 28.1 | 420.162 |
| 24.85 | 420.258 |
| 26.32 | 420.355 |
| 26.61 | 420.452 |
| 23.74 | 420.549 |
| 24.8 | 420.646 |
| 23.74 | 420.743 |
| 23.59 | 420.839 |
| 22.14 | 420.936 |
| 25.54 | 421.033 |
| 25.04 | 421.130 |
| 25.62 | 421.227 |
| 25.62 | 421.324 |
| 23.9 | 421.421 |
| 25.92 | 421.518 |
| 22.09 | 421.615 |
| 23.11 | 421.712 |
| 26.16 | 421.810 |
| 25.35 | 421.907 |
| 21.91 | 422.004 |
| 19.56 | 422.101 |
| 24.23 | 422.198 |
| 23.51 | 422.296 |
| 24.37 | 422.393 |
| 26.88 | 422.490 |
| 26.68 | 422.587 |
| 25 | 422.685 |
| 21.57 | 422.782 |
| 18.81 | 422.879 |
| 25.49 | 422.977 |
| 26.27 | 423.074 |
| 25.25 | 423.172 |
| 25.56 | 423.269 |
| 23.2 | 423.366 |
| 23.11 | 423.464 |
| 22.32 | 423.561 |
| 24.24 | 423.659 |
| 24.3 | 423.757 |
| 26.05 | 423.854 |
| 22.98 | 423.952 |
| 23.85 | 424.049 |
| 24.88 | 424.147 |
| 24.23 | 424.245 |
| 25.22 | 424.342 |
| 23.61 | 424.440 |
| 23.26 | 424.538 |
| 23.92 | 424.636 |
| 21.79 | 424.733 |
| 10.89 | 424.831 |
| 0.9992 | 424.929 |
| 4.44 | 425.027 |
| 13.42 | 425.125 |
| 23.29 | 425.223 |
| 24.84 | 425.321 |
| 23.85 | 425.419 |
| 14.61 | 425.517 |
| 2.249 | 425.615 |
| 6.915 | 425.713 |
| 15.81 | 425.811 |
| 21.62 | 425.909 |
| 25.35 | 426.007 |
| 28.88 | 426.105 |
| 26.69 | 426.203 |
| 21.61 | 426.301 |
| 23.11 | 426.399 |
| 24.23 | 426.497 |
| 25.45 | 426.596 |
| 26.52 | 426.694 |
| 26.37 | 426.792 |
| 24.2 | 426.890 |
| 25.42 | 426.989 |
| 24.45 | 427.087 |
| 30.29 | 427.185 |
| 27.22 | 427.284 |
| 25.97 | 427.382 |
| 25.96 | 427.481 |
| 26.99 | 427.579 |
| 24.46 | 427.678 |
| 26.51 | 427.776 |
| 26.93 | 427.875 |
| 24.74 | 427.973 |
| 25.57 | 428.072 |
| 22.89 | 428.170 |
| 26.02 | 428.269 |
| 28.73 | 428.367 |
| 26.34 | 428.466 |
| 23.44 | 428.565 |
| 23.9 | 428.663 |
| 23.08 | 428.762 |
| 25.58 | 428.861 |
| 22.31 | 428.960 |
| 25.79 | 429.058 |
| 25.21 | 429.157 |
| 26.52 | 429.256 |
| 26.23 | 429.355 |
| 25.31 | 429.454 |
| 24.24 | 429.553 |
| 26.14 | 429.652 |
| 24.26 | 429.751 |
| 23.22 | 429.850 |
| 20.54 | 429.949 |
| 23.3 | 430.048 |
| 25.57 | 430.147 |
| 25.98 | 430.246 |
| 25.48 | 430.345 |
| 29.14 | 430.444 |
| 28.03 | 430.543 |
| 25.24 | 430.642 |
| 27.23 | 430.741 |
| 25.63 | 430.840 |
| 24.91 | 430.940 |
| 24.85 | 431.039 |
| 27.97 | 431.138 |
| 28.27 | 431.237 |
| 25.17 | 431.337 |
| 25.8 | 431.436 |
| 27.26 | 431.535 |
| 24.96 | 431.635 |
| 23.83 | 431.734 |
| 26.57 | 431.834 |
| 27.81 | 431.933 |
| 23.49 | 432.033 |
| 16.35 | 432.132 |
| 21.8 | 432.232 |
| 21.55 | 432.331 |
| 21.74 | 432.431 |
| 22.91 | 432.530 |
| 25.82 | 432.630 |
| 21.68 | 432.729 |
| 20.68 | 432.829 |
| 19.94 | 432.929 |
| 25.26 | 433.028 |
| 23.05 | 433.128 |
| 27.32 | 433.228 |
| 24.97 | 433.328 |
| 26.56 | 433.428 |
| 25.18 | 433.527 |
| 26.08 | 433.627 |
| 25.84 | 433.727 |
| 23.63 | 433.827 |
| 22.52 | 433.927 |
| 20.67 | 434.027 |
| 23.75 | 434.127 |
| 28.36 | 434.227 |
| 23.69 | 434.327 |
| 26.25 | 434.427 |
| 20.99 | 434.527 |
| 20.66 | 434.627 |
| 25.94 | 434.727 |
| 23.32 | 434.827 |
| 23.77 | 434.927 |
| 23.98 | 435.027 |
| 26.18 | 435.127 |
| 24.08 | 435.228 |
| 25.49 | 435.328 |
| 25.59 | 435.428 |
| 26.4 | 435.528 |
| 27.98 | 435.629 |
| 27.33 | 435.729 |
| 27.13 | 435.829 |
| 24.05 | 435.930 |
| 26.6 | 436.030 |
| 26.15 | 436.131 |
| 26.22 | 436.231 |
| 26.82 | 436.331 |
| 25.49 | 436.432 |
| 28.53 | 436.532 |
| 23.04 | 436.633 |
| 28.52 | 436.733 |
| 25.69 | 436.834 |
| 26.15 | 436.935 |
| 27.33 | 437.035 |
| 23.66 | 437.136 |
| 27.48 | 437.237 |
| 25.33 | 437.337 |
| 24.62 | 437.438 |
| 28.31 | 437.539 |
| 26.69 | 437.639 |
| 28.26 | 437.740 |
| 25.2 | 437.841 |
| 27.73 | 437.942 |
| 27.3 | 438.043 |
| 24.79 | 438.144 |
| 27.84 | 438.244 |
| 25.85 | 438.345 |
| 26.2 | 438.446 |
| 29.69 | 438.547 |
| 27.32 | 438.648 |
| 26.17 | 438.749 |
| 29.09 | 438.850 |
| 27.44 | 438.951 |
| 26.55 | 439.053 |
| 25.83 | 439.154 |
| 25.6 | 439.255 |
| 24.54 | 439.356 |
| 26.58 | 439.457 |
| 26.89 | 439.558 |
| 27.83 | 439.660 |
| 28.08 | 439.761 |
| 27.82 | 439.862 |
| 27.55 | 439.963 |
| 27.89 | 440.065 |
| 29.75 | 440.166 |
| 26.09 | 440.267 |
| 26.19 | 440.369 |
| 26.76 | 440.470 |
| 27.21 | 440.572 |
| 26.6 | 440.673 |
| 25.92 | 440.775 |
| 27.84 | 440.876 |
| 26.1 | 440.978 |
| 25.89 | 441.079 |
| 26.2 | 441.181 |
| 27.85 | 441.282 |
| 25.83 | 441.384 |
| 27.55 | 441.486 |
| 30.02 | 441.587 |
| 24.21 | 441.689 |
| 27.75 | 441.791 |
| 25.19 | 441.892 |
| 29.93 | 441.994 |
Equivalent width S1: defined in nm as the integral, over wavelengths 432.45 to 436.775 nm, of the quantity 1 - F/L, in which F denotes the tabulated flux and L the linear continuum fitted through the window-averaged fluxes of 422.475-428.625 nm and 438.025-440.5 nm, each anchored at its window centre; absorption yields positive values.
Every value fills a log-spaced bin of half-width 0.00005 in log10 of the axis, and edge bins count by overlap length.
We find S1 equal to 0.131 nm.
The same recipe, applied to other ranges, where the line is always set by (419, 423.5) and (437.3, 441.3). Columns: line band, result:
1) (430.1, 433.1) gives 0.145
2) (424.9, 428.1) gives 0.434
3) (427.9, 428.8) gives 0.018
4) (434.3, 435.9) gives 0.087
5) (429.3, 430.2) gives 0.048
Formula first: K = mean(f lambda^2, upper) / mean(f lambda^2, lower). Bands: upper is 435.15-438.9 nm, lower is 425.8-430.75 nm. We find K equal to 1.1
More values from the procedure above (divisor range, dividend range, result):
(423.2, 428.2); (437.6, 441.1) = 1.29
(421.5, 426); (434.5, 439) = 1.31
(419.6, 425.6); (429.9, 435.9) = 1.14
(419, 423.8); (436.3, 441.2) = 1.18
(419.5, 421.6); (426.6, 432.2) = 1.07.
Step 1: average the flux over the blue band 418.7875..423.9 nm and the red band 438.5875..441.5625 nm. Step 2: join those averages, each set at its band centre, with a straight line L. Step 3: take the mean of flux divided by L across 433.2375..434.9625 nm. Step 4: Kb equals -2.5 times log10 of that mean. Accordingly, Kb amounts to 0.08 mag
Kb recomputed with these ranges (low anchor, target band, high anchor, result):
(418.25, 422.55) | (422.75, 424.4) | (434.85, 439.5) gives 0.056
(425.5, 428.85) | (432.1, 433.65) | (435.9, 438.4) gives 0.090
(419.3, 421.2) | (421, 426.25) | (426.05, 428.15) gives 0.159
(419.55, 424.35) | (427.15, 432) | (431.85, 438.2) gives -0.041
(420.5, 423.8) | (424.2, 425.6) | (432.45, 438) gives 0.323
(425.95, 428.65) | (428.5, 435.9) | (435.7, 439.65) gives 0.060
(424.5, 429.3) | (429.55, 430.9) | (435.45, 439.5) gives -0.071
